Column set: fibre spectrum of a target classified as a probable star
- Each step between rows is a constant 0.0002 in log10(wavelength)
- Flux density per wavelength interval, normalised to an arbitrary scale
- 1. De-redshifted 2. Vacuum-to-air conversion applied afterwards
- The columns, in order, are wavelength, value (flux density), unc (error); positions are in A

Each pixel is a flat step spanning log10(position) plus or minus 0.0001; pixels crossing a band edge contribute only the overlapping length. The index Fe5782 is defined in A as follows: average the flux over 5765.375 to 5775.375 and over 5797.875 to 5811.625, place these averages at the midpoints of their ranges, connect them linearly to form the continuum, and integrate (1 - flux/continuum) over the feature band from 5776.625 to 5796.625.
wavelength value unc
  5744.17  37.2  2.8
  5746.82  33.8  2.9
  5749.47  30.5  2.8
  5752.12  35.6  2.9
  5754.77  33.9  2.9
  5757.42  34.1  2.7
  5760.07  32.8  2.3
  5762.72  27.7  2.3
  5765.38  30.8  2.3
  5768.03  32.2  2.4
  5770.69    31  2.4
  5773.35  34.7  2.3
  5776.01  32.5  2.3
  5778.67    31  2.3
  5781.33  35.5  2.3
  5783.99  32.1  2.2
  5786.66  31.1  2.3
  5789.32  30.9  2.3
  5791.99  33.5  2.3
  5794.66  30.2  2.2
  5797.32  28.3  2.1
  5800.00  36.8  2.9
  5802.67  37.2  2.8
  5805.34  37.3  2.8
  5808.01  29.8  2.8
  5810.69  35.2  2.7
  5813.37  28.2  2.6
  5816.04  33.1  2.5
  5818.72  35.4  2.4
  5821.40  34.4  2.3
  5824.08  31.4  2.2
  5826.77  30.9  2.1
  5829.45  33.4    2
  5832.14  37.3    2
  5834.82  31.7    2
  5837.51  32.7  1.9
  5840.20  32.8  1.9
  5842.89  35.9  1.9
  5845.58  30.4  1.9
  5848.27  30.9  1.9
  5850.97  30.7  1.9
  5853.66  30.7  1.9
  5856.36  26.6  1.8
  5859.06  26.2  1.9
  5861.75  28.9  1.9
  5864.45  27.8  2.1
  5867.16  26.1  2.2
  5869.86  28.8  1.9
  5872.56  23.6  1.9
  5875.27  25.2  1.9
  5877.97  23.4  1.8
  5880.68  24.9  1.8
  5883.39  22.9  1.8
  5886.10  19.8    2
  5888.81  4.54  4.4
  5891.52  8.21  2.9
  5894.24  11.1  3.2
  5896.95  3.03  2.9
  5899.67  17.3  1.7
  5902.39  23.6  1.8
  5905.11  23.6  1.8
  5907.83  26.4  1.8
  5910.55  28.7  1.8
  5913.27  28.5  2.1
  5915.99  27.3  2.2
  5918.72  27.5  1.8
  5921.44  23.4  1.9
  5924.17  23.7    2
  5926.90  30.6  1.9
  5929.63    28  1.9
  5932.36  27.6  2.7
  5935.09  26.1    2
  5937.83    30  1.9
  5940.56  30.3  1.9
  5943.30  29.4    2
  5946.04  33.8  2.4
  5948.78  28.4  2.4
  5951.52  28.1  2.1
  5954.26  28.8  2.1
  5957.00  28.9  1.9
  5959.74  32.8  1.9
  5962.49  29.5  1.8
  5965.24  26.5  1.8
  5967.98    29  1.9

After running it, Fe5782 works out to 1.0 A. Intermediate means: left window 32.4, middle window 32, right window 34.9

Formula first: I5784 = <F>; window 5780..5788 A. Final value 32.9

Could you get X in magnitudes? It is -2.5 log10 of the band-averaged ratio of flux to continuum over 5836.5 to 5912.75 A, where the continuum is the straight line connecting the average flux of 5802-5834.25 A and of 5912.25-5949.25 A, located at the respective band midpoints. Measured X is 0.27 mag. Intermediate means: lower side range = 33.5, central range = 24.1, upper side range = 28.2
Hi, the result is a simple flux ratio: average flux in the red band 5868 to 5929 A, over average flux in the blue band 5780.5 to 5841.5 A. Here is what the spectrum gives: 0.66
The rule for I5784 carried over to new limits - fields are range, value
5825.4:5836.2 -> 33.3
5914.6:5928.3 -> 26.5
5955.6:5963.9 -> 30.4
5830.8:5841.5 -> 33.6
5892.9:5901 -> 10.5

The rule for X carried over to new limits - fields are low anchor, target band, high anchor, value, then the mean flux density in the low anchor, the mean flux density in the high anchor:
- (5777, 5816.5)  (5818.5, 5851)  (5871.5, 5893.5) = -0.24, 32.7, 18.8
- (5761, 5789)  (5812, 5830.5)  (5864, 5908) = -0.21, 31.8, 19.7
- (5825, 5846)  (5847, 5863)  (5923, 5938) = 0.11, 33.2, 27.5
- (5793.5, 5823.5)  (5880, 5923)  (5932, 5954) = 0.45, 33.2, 29.3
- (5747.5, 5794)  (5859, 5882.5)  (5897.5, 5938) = 0.07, 32.3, 25.6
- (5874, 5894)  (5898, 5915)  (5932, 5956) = -0.09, 18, 29.2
